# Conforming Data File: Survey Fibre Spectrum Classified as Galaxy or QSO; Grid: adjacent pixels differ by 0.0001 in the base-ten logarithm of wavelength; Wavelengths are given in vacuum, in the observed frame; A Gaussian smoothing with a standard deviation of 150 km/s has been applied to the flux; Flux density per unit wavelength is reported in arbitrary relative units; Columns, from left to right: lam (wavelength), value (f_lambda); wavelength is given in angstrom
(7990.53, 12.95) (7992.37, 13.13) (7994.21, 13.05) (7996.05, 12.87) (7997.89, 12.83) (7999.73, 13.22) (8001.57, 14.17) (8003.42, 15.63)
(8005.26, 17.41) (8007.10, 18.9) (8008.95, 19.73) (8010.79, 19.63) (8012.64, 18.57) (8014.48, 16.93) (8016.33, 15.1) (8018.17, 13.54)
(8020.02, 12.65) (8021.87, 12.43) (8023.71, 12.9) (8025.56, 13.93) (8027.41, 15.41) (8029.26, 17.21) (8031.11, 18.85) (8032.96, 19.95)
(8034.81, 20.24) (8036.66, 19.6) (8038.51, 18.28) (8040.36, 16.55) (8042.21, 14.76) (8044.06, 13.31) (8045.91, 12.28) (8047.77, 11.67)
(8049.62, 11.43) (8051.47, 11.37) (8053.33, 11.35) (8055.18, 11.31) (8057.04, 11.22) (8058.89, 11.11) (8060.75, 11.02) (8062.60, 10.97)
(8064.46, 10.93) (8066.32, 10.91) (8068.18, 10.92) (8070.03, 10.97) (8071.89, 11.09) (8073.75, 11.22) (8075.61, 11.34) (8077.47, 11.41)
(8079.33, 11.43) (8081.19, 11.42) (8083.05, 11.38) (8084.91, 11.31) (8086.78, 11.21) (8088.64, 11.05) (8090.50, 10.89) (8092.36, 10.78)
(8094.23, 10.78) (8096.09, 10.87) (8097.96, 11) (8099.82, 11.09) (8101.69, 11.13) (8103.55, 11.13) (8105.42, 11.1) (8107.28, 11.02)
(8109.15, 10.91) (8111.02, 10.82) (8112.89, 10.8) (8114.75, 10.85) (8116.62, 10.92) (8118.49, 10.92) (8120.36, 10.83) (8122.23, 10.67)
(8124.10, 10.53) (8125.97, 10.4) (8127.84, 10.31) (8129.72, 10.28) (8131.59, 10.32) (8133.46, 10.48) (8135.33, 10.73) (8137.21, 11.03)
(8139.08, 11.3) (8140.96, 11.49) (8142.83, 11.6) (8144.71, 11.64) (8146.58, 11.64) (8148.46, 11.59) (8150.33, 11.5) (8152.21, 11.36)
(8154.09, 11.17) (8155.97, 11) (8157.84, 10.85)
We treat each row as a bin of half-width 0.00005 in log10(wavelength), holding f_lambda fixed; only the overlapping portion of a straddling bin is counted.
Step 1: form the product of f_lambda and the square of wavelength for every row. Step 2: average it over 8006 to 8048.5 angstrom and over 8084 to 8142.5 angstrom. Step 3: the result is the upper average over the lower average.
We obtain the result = 0.7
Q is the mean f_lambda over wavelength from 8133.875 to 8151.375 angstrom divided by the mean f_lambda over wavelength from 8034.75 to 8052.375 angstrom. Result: 0.77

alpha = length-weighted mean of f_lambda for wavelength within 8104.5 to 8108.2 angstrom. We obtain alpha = 11.1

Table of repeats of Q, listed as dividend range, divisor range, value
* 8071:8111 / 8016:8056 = 0.75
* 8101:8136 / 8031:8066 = 0.78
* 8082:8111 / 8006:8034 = 0.67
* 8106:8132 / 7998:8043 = 0.65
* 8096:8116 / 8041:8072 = 0.94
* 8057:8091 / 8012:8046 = 0.70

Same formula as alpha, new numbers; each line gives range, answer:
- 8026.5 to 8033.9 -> 17.9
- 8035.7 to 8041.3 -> 18.2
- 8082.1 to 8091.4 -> 11.2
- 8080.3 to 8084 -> 11.4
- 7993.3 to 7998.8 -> 12.9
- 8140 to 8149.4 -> 11.6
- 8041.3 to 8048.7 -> 13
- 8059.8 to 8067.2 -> 11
